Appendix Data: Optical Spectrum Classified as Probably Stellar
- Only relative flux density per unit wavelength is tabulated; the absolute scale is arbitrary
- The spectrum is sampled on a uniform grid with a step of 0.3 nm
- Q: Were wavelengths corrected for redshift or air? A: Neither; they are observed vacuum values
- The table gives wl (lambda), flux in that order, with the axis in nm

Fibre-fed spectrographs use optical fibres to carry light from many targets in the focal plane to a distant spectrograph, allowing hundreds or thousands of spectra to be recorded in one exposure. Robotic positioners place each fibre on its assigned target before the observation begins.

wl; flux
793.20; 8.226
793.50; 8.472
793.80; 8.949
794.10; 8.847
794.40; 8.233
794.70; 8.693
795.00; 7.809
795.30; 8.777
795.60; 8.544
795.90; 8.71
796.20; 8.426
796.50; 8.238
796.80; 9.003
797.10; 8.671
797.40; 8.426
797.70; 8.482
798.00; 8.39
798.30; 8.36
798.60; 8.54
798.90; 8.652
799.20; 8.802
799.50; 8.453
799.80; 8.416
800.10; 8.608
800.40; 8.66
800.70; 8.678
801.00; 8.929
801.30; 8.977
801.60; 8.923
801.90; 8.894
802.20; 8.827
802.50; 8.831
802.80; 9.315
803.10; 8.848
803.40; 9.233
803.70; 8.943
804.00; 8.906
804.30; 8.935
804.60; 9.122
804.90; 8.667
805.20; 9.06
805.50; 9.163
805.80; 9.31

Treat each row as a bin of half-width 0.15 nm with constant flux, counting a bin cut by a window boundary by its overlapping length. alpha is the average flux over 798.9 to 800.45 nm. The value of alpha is 8.59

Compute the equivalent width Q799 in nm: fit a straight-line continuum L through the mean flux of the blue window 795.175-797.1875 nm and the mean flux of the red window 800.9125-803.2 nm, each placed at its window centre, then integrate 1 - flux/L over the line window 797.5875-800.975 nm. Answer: 0.09 nm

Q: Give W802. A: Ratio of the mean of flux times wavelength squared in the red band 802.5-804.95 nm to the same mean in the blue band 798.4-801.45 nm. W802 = 1.05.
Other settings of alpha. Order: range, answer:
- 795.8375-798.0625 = 8.54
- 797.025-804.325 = 8.75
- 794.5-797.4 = 8.53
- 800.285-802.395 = 8.84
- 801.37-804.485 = 8.97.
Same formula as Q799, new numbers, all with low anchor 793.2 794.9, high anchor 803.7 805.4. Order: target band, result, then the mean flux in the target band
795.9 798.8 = 0.06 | 8.52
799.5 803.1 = 0.01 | 8.81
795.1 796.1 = 0.00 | 8.62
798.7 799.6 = 0.01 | 8.64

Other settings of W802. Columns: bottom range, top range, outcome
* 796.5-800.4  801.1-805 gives 1.06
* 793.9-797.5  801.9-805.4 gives 1.07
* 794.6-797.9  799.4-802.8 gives 1.04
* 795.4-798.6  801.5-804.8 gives 1.07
